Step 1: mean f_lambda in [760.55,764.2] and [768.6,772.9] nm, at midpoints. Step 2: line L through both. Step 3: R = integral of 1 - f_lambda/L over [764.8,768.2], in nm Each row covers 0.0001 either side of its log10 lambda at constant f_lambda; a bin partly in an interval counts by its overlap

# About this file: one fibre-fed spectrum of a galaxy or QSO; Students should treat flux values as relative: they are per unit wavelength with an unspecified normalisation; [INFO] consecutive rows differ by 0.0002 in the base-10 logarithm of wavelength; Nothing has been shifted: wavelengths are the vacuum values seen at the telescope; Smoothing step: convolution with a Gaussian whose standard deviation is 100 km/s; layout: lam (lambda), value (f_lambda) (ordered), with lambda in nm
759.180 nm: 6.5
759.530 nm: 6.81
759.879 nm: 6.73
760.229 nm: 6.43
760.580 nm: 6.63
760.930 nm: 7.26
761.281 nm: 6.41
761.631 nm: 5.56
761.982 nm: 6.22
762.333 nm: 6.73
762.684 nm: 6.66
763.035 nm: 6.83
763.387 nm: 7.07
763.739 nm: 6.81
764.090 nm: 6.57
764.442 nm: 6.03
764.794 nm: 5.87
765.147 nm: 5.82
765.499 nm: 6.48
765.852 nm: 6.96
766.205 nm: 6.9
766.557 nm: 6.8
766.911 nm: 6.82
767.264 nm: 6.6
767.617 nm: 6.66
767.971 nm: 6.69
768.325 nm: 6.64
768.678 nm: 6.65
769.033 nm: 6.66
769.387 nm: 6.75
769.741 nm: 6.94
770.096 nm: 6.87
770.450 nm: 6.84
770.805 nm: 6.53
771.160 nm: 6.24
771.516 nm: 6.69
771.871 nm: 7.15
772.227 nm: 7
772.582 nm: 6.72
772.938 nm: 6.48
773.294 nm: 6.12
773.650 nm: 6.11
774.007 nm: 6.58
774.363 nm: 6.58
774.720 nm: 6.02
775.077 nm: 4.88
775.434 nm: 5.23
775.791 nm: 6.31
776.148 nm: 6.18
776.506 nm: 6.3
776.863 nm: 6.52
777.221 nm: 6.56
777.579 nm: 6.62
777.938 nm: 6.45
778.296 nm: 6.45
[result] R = 0.04 nm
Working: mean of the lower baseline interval 6.62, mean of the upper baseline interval 6.75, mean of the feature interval 6.6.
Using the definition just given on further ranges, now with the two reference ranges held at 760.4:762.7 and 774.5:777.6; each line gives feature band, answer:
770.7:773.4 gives -0.20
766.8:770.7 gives -0.29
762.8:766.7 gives -0.10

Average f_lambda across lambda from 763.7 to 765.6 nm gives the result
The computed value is 6.22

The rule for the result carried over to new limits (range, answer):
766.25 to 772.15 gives 6.73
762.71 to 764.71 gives 6.63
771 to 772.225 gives 6.74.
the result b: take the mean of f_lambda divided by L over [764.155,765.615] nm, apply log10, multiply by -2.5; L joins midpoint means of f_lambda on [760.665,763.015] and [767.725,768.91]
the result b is 0.09 mag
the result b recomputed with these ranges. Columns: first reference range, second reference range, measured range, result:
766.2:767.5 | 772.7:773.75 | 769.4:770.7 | -0.05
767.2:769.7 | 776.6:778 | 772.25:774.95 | 0.04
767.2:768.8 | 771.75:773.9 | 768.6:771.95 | -0.02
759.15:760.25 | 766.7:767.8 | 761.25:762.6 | 0.07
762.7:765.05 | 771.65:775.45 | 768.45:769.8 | -0.05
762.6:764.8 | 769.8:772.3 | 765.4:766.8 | -0.02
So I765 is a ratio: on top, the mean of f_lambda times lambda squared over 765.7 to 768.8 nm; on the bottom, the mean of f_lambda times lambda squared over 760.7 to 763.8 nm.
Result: 1.0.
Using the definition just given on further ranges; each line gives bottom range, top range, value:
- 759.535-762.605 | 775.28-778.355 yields 1.01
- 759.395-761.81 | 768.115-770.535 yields 1.06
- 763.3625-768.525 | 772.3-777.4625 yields 0.97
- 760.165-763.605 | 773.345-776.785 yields 0.95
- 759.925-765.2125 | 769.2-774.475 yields 1.05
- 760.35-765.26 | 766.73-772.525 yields 1.06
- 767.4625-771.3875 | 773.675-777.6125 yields 0.93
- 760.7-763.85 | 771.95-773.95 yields 1.01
